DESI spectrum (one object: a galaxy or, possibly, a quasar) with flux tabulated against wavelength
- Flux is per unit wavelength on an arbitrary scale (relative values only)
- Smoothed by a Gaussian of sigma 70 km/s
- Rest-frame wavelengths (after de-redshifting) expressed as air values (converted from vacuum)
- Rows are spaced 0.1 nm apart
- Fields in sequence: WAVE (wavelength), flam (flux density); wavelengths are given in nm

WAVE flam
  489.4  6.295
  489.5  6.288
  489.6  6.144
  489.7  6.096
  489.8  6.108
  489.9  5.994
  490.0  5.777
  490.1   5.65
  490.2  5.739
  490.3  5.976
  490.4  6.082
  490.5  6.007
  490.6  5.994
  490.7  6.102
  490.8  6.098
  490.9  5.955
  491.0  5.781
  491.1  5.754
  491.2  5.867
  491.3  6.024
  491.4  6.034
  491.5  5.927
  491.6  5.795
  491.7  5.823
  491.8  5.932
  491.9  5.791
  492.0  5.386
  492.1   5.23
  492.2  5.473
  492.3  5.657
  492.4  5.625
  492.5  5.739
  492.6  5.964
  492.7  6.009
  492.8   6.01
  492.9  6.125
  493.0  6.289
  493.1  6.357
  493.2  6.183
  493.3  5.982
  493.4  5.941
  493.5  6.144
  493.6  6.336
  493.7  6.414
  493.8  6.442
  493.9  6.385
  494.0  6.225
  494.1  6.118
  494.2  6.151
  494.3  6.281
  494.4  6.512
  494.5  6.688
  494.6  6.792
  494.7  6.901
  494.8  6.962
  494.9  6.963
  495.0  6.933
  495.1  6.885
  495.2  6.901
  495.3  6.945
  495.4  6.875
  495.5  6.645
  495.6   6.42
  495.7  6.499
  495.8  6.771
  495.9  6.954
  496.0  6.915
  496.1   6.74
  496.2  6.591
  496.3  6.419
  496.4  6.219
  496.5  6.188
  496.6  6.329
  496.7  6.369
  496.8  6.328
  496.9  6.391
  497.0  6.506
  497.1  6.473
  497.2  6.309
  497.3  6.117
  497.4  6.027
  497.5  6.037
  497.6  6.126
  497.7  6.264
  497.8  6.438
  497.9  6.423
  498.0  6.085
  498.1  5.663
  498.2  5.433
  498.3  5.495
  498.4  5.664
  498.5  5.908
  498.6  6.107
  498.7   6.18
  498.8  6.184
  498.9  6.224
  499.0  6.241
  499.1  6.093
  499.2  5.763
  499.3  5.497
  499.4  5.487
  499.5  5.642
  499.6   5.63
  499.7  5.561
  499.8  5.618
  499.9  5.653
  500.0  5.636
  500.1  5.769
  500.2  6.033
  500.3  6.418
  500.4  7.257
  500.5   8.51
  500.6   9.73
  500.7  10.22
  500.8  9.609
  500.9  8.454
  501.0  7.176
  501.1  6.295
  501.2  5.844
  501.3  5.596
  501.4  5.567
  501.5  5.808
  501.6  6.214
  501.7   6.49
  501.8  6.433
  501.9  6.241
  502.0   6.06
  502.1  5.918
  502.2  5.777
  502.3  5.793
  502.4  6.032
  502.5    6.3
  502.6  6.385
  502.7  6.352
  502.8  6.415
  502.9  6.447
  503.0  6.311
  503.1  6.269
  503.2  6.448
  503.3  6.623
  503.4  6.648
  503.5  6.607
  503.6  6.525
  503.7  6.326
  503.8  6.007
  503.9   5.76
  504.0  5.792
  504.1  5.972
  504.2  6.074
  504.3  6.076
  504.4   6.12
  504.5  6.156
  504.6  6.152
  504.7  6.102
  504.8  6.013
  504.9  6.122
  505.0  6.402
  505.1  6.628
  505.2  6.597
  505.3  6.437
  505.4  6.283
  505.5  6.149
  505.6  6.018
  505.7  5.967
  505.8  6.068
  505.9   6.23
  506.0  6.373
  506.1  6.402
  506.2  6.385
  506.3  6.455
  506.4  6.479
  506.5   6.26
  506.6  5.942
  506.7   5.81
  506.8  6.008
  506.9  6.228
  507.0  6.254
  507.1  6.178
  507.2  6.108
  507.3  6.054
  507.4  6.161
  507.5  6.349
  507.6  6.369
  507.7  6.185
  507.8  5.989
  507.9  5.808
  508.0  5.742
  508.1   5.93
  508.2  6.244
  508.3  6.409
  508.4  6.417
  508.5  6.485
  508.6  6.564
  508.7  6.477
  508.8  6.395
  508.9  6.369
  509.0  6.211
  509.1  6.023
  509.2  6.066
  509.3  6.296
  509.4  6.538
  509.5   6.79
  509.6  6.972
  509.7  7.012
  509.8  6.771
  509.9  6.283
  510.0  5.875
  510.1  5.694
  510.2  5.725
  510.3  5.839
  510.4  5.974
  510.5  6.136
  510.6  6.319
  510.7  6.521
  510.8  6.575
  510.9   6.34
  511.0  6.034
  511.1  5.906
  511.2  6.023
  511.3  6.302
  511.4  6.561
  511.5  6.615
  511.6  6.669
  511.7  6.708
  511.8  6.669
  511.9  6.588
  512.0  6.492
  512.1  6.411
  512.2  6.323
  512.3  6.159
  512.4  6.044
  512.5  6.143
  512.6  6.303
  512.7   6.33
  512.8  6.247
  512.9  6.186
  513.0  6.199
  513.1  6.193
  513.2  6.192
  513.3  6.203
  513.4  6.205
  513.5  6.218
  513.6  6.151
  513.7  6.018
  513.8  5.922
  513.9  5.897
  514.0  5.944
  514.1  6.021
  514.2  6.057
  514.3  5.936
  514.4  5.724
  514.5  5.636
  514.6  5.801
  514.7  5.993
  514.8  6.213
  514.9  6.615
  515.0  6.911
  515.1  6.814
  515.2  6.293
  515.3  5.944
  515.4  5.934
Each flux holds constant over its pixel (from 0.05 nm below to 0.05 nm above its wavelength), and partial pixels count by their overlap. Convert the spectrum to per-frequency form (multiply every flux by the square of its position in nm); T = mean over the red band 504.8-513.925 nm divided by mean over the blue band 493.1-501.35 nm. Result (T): 1.02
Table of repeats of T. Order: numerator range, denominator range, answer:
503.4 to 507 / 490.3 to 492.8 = 1.12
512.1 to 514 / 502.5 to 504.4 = 1.02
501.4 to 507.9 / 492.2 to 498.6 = 1.02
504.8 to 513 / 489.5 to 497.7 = 1.07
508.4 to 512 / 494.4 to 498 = 1.03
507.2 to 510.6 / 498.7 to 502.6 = 1.00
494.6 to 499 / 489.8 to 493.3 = 1.11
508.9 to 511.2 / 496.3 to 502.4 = 1.03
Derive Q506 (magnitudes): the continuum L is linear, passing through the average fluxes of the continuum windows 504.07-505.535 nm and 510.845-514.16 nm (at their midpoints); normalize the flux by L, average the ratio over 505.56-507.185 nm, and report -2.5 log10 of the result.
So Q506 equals 0.01 mag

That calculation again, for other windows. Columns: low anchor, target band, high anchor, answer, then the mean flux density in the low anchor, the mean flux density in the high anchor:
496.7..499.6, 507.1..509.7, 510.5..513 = 0.00 mag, 6.04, 6.35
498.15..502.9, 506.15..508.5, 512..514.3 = 0.01 mag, 6.36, 6.16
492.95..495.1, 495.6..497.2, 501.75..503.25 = -0.02 mag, 6.44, 6.21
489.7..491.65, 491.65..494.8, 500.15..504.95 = -0.01 mag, 5.93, 6.53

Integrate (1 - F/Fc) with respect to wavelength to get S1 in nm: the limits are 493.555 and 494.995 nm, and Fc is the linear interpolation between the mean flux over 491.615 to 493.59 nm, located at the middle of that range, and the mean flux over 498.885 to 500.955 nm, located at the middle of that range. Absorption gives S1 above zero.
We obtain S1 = -0.11 nm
